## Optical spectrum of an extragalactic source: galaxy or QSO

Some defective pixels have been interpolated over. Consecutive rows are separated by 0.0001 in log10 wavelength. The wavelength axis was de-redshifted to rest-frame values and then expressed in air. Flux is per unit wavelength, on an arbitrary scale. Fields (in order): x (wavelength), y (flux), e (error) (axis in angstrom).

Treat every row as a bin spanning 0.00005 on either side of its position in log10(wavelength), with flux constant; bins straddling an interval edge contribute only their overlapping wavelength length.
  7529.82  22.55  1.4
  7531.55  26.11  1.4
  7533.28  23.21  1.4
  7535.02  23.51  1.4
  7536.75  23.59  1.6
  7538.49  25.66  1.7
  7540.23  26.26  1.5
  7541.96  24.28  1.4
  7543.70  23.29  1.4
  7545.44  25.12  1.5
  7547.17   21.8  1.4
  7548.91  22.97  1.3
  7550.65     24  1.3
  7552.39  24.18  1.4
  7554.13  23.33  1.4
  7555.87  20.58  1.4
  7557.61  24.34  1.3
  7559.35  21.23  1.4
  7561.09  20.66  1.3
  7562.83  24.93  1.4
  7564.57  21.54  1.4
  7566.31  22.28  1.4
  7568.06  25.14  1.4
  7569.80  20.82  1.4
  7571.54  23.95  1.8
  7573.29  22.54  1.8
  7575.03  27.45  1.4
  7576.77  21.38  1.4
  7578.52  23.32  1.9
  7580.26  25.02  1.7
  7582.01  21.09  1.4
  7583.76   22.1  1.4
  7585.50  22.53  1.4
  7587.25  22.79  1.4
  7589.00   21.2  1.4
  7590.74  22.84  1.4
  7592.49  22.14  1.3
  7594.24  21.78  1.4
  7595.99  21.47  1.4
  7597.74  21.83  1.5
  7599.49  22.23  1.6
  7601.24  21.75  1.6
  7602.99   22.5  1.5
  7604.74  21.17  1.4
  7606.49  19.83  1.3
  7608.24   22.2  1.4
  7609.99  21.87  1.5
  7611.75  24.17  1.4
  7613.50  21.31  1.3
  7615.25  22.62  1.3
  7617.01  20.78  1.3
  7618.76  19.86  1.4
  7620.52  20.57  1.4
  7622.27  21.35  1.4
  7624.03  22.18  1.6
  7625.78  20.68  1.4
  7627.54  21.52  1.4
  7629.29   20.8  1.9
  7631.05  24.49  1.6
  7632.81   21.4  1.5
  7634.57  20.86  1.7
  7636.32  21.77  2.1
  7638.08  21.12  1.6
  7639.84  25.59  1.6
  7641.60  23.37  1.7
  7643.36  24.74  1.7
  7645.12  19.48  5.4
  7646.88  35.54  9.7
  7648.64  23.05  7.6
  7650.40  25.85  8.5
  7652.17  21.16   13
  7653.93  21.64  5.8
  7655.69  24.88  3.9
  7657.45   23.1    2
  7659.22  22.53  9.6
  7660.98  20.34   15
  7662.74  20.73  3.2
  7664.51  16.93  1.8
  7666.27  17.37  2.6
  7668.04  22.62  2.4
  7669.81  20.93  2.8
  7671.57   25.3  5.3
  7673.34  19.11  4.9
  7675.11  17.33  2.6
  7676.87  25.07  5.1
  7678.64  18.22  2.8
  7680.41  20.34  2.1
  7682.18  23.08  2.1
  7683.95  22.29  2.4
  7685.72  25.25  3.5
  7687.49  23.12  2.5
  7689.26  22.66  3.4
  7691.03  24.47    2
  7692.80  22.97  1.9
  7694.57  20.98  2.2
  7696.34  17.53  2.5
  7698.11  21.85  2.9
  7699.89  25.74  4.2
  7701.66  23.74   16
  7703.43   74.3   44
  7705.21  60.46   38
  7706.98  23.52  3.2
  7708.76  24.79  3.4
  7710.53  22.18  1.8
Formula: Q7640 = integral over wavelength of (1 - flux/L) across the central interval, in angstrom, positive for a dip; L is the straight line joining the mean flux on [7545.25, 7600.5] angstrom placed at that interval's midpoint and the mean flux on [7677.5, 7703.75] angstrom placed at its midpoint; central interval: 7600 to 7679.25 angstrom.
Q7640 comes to 6.1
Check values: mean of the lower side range 22.7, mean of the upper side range 24.7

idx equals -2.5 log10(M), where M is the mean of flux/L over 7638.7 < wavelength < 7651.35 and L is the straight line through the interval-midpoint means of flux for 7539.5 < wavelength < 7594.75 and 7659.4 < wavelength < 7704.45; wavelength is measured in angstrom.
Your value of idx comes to -0.08 mag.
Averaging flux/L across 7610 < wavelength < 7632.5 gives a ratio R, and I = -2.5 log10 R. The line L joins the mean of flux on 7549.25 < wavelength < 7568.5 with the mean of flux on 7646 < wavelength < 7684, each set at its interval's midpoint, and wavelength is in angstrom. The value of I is 0.037 mag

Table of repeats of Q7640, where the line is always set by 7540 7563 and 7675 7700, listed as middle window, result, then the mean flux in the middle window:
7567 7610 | 0.9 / 22.4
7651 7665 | 0.4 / 21.6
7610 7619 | 0.3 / 21.9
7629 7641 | 0.1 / 22.4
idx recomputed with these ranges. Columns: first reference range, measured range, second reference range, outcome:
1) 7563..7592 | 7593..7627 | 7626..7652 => 0.08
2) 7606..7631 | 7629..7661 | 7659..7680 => -0.12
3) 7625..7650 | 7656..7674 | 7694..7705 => 0.29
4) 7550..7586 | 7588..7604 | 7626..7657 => 0.05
